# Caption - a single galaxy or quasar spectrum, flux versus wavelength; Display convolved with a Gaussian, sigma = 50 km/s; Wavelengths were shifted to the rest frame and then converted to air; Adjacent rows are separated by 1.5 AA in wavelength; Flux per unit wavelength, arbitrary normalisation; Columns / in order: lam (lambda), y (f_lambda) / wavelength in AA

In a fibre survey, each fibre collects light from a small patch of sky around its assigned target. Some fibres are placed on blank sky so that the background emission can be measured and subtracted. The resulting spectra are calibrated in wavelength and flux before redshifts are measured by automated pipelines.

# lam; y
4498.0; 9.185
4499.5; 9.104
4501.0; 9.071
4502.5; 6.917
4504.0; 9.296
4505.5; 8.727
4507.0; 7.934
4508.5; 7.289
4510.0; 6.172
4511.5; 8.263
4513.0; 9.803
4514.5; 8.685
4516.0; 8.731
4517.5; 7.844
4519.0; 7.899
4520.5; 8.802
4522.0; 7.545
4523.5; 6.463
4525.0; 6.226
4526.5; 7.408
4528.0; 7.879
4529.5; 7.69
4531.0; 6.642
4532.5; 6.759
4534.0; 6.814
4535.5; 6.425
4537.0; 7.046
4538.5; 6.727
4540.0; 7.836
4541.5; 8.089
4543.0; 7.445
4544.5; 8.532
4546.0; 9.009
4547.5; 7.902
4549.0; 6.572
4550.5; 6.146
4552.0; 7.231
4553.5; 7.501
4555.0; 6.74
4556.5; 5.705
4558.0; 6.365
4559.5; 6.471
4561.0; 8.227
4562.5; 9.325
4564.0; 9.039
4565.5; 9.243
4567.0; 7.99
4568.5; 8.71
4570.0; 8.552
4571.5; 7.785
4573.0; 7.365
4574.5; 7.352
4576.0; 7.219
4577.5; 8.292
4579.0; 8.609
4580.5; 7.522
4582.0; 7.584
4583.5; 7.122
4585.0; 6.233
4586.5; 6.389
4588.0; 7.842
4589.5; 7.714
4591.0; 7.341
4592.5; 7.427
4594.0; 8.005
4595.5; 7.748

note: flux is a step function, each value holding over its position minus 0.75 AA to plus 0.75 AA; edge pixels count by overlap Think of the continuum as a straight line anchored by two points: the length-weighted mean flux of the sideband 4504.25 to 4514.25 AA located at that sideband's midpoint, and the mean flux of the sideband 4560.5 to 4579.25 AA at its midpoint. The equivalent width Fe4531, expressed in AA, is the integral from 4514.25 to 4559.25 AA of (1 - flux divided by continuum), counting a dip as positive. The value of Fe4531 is 4.7 AA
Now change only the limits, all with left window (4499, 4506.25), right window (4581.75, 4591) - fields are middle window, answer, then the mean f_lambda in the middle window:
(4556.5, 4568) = -0.6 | 7.95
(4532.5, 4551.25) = 1.3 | 7.35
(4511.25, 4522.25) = -0.2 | 8.5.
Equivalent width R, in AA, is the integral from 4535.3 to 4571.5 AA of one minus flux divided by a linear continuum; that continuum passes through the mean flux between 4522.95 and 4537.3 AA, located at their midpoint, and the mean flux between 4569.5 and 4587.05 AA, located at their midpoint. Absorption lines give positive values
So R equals -2.1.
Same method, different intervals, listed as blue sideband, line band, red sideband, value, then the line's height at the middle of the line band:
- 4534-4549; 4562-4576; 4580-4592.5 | -1.78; 7.36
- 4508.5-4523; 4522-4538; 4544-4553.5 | 1.84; 7.87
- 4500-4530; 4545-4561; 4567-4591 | 1.46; 7.75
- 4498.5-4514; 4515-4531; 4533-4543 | 0.17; 7.69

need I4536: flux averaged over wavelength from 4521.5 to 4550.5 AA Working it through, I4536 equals 7.28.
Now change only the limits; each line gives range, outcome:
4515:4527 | 7.64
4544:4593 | 7.6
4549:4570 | 7.59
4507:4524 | 7.98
